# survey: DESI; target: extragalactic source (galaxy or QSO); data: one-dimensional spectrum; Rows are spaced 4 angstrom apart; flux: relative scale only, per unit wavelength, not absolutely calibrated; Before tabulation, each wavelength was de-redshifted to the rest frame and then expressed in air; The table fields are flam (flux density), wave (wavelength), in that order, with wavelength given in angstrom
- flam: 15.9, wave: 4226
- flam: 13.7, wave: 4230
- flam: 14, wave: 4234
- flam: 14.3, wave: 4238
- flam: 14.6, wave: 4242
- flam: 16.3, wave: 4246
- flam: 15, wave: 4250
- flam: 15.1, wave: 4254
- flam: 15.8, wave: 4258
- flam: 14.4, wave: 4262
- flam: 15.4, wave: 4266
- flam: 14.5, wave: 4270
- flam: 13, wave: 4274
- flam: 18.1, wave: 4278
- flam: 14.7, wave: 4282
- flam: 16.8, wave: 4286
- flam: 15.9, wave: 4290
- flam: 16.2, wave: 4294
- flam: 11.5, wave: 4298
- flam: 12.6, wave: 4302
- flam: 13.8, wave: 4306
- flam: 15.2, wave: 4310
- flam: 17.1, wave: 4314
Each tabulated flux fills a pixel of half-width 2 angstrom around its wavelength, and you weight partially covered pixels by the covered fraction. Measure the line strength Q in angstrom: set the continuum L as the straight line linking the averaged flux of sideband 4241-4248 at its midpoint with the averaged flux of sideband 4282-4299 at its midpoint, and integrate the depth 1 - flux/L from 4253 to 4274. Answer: 0.8 angstrom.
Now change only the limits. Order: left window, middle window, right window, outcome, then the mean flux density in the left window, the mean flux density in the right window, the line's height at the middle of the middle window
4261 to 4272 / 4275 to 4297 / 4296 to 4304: -4.6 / 14.8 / 12.1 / 13.2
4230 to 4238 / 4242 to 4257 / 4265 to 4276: -1.4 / 14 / 14.2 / 14.1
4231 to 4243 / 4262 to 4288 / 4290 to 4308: -2.6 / 14.2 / 13.8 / 14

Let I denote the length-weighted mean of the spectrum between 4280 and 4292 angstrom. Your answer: 15.8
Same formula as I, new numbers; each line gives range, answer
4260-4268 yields 14.9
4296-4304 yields 12.1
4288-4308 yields 14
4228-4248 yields 14.6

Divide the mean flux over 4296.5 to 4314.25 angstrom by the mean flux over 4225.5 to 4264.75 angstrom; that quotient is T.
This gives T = 0.93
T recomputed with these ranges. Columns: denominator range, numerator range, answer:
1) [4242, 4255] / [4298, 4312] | 0.88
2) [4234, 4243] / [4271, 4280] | 1.08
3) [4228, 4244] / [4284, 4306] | 1.03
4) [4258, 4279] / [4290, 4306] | 0.92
